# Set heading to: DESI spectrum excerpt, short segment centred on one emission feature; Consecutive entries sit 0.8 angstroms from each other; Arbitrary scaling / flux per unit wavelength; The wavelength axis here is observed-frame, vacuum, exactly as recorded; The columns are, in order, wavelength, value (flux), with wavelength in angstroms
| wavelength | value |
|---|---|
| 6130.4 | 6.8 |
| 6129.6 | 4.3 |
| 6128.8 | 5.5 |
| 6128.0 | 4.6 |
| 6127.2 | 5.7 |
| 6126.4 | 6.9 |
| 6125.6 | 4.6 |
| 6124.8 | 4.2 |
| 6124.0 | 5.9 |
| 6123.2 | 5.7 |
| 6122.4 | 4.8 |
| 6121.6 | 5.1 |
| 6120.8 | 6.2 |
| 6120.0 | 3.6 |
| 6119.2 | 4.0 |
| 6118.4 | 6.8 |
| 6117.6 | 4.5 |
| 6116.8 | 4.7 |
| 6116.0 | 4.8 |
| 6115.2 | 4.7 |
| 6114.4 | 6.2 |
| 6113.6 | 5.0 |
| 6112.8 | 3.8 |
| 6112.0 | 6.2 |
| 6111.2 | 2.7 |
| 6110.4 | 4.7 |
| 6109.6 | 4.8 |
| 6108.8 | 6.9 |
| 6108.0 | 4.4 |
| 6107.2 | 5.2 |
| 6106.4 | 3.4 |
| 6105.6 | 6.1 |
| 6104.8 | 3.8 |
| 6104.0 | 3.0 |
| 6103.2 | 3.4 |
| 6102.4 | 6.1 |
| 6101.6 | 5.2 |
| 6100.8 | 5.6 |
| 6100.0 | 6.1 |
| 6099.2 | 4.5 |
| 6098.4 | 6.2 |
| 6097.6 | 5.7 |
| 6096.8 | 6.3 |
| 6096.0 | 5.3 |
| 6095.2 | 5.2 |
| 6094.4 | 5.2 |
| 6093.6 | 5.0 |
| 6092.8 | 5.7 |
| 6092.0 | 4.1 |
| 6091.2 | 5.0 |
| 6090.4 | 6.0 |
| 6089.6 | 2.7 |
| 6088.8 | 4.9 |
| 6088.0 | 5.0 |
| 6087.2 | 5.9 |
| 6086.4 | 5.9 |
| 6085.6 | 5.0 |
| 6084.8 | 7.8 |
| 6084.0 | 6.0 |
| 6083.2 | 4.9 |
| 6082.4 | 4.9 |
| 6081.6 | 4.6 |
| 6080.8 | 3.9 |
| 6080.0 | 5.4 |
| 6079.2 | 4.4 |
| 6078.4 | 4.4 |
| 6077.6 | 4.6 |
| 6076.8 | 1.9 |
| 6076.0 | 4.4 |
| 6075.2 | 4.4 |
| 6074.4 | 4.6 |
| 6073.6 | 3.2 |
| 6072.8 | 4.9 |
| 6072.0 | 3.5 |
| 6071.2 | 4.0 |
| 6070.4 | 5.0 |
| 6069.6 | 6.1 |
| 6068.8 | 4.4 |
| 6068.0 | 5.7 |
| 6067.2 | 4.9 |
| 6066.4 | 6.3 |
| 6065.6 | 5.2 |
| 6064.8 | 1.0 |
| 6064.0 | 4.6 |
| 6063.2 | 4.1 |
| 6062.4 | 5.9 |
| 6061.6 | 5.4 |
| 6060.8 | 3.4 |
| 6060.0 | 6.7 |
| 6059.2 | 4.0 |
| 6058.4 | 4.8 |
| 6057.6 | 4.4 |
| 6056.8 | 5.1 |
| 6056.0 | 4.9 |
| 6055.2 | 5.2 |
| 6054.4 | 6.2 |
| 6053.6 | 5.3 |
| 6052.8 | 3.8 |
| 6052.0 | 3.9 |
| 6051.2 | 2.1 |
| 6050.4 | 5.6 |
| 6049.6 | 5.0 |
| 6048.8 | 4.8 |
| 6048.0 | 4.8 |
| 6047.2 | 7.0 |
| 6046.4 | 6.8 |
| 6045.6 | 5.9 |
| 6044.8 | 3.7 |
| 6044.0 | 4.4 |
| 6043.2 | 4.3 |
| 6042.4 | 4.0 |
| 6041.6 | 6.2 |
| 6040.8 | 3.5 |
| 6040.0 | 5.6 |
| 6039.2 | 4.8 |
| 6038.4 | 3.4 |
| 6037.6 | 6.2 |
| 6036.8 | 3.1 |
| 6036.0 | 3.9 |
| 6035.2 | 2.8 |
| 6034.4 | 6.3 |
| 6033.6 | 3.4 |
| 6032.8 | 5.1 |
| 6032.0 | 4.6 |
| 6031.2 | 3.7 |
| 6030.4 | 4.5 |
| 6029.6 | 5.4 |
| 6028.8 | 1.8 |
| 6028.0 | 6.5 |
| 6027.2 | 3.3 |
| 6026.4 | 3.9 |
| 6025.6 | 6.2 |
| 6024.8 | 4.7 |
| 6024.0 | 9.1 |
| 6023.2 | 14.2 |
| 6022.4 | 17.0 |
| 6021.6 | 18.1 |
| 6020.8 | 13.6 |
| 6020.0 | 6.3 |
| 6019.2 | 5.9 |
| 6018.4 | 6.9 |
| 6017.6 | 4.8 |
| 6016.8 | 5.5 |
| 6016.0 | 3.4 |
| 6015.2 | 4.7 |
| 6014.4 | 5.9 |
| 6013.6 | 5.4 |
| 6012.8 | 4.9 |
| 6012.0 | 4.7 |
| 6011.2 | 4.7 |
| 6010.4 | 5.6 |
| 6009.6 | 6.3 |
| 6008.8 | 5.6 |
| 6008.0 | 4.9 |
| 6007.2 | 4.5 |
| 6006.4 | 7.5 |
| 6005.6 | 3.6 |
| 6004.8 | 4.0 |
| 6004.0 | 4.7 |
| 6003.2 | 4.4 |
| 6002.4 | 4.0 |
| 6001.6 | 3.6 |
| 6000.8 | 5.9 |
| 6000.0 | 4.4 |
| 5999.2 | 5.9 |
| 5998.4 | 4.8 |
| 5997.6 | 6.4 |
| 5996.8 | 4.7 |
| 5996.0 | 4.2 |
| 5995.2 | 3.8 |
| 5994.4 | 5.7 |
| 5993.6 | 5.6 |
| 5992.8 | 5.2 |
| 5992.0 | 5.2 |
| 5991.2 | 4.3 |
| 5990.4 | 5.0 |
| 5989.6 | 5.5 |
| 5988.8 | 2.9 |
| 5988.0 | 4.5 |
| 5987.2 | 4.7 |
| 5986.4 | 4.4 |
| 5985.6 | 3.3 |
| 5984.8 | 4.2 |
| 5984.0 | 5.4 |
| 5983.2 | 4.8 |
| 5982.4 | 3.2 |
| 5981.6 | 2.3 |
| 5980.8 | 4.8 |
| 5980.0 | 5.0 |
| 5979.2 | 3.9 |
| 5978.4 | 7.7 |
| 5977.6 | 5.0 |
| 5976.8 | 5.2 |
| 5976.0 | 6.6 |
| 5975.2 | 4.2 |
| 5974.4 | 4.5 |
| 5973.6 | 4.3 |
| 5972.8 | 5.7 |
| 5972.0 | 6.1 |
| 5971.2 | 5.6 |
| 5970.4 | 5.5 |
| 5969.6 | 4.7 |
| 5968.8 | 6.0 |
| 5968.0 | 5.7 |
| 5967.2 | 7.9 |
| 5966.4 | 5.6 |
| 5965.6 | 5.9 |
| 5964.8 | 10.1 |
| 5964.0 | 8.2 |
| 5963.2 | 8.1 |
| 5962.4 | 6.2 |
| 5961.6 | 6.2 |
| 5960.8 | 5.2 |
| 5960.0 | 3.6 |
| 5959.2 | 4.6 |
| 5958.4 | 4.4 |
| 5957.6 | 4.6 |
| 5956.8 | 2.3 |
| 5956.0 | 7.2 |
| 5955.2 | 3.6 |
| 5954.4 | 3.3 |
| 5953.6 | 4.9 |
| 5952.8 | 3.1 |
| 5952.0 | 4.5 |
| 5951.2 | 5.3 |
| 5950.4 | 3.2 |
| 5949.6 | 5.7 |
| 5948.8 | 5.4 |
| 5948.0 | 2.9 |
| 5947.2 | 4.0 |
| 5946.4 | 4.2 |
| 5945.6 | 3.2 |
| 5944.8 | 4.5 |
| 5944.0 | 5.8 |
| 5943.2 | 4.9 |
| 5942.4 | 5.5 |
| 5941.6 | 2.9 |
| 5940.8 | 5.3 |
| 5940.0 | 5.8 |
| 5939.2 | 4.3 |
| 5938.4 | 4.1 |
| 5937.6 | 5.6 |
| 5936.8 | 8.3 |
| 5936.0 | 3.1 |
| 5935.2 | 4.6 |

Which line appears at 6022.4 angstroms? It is [O III]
